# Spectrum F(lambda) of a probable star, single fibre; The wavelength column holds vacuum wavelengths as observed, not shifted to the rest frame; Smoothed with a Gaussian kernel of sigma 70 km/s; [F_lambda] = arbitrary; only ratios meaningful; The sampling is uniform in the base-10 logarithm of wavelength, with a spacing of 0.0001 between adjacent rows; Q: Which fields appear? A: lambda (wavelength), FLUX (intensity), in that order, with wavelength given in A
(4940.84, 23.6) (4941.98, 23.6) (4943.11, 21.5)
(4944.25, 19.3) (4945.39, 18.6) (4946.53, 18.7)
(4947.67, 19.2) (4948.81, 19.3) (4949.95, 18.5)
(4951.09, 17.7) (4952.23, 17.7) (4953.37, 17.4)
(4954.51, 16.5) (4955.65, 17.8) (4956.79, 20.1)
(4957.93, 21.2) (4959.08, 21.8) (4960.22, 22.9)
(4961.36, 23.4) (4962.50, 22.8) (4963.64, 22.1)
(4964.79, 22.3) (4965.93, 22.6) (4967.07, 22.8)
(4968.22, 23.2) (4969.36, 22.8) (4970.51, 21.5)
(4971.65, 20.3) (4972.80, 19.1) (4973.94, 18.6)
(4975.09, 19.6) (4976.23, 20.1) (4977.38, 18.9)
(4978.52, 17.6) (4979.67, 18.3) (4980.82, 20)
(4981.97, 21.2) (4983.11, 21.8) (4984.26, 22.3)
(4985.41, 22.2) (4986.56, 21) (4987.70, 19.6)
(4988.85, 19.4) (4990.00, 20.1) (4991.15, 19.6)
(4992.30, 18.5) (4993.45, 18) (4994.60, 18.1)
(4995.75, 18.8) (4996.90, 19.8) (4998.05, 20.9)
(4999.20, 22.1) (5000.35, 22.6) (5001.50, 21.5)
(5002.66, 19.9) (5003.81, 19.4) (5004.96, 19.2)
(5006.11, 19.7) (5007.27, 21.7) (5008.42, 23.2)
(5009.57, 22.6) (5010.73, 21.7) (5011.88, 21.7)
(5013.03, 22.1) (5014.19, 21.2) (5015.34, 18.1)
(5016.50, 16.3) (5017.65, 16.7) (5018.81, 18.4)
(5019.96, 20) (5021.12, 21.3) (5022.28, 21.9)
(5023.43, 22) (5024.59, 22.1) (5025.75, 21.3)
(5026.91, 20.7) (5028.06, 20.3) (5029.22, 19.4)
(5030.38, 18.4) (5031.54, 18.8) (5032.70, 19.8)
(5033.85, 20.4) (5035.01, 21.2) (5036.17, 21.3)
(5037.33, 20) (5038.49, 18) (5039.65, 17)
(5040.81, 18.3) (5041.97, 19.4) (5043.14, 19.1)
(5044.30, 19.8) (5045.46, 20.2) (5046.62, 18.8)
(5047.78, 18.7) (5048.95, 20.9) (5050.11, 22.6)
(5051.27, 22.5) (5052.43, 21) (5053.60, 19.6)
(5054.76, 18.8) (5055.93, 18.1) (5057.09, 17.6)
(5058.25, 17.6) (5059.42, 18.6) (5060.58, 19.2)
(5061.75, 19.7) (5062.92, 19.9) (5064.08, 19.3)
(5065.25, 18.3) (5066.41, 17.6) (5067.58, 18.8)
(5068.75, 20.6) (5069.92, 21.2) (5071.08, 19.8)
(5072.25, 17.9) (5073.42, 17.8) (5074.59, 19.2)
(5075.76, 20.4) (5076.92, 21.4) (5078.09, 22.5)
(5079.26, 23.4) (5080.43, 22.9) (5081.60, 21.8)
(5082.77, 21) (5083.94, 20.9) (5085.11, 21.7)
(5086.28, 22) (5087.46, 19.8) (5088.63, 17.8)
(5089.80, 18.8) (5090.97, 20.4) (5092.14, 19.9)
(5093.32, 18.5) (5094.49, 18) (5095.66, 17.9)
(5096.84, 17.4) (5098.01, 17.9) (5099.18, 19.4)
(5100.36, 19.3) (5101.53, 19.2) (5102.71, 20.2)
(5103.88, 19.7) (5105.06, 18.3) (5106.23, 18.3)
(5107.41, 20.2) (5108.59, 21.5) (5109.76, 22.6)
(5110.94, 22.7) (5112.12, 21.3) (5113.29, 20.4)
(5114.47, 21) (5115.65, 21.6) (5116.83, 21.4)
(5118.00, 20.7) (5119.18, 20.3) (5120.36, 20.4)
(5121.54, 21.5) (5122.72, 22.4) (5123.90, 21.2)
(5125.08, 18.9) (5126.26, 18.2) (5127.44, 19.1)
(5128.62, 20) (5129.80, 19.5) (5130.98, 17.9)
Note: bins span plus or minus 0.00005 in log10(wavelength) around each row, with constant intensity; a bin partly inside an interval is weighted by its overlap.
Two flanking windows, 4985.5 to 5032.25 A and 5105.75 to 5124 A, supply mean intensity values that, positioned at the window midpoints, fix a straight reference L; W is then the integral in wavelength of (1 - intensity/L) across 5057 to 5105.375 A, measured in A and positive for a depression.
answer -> 2.8 A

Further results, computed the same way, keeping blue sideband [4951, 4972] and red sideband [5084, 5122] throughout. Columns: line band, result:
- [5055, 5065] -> 0.8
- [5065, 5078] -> 0.5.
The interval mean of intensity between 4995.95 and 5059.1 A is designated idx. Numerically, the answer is 20.1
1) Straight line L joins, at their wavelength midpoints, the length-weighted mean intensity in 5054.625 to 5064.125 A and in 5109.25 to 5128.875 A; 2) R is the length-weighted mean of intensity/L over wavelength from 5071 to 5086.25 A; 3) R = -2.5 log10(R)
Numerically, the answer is -0.08 mag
